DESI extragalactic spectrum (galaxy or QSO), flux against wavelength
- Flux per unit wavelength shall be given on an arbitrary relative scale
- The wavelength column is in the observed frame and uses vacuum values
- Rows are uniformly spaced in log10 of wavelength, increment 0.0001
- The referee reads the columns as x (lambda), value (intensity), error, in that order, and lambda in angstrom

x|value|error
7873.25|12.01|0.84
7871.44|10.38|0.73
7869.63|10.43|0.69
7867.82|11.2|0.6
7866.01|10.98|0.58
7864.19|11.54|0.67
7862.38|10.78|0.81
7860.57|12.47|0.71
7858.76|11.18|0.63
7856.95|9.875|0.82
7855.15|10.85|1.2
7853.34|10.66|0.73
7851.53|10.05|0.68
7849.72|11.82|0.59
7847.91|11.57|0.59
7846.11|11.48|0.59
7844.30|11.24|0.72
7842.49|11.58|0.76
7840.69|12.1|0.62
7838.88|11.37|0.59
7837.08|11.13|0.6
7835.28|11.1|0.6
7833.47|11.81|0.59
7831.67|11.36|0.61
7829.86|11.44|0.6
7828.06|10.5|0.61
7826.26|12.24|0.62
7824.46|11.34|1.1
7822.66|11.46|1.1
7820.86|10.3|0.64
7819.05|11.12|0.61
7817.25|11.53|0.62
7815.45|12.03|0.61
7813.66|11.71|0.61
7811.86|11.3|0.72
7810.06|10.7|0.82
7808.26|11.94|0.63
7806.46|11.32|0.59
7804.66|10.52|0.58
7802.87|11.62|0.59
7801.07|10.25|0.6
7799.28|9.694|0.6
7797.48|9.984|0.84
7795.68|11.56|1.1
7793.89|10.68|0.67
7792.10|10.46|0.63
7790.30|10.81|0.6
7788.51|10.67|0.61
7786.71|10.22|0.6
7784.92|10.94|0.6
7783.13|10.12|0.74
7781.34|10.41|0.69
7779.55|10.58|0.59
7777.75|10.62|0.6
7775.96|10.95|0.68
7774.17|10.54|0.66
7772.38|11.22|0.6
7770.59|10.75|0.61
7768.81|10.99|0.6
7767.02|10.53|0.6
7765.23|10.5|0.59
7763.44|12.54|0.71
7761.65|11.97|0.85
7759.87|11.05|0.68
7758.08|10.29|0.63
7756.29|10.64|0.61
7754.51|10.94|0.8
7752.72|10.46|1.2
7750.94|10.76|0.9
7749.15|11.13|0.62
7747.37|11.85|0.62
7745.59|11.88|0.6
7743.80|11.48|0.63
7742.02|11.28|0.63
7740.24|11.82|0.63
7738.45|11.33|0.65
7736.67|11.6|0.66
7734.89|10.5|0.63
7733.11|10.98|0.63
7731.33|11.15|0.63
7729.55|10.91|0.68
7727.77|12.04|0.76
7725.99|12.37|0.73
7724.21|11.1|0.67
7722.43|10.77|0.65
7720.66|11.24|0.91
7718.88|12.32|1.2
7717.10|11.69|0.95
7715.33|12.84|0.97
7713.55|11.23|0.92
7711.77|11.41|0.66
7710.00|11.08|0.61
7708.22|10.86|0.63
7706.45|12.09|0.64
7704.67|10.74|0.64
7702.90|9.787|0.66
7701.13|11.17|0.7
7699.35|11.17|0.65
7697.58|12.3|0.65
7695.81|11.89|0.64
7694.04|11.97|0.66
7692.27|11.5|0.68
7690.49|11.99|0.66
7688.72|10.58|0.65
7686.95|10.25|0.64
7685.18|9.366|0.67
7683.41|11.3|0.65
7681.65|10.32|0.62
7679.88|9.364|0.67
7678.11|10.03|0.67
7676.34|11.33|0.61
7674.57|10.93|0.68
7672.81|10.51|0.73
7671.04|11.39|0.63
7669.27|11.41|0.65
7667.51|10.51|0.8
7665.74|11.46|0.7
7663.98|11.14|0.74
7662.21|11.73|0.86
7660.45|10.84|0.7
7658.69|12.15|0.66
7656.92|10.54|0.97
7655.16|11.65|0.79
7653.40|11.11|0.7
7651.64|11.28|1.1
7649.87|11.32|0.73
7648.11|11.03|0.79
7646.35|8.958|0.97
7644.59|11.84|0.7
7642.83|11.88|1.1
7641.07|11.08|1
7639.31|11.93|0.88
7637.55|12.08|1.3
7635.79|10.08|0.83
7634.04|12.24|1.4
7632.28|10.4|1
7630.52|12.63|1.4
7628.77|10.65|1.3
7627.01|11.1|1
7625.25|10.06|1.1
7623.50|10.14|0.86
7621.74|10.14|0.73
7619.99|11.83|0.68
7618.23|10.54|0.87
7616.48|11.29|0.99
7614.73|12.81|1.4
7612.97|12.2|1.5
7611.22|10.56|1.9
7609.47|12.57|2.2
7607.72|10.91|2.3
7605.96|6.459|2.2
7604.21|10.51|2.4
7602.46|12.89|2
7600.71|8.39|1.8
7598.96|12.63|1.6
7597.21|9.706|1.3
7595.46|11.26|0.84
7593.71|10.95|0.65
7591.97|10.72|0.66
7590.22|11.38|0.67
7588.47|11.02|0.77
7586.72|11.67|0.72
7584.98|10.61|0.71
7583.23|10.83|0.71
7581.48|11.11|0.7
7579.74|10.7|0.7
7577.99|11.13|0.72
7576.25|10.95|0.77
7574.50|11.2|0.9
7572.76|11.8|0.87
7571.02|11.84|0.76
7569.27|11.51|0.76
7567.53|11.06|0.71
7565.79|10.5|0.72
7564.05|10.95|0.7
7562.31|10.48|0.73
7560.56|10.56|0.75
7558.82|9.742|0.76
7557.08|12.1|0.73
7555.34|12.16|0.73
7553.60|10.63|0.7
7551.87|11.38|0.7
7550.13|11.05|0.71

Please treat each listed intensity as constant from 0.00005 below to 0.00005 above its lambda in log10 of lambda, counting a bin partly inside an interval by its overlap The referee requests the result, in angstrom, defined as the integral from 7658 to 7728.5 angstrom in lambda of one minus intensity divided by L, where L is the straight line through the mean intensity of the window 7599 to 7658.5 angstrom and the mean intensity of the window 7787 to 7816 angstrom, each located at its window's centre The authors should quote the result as -1.3 angstrom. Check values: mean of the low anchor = 11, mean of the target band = 11.2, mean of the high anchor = 10.9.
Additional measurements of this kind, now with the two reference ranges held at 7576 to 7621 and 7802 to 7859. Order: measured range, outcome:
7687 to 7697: -0.4 angstrom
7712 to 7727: -0.8 angstrom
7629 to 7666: -0.8 angstrom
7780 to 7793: 0.8 angstrom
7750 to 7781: 0.8 angstrom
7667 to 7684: 0.6 angstrom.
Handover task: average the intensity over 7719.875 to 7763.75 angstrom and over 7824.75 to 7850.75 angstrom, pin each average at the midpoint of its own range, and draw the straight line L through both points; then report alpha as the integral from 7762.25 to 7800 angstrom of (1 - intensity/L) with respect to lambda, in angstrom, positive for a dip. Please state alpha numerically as 2.1 angstrom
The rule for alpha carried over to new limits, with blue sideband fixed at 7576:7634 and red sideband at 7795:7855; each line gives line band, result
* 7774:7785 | 0.6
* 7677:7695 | 0.6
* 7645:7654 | 0.2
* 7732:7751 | -0.4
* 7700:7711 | 0.1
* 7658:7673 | -0.3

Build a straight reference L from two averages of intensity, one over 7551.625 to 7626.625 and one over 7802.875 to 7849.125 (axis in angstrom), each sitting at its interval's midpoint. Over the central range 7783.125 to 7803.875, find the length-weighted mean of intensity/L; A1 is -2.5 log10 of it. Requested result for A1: 0.071 mag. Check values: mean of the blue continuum 11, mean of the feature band 10.6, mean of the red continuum 11.4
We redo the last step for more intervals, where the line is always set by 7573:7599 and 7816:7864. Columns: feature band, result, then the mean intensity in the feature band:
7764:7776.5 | 0.04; 10.8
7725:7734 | -0.03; 11.5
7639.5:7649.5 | 0.00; 11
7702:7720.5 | -0.03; 11.4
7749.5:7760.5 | 0.05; 10.7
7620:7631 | 0.03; 10.8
